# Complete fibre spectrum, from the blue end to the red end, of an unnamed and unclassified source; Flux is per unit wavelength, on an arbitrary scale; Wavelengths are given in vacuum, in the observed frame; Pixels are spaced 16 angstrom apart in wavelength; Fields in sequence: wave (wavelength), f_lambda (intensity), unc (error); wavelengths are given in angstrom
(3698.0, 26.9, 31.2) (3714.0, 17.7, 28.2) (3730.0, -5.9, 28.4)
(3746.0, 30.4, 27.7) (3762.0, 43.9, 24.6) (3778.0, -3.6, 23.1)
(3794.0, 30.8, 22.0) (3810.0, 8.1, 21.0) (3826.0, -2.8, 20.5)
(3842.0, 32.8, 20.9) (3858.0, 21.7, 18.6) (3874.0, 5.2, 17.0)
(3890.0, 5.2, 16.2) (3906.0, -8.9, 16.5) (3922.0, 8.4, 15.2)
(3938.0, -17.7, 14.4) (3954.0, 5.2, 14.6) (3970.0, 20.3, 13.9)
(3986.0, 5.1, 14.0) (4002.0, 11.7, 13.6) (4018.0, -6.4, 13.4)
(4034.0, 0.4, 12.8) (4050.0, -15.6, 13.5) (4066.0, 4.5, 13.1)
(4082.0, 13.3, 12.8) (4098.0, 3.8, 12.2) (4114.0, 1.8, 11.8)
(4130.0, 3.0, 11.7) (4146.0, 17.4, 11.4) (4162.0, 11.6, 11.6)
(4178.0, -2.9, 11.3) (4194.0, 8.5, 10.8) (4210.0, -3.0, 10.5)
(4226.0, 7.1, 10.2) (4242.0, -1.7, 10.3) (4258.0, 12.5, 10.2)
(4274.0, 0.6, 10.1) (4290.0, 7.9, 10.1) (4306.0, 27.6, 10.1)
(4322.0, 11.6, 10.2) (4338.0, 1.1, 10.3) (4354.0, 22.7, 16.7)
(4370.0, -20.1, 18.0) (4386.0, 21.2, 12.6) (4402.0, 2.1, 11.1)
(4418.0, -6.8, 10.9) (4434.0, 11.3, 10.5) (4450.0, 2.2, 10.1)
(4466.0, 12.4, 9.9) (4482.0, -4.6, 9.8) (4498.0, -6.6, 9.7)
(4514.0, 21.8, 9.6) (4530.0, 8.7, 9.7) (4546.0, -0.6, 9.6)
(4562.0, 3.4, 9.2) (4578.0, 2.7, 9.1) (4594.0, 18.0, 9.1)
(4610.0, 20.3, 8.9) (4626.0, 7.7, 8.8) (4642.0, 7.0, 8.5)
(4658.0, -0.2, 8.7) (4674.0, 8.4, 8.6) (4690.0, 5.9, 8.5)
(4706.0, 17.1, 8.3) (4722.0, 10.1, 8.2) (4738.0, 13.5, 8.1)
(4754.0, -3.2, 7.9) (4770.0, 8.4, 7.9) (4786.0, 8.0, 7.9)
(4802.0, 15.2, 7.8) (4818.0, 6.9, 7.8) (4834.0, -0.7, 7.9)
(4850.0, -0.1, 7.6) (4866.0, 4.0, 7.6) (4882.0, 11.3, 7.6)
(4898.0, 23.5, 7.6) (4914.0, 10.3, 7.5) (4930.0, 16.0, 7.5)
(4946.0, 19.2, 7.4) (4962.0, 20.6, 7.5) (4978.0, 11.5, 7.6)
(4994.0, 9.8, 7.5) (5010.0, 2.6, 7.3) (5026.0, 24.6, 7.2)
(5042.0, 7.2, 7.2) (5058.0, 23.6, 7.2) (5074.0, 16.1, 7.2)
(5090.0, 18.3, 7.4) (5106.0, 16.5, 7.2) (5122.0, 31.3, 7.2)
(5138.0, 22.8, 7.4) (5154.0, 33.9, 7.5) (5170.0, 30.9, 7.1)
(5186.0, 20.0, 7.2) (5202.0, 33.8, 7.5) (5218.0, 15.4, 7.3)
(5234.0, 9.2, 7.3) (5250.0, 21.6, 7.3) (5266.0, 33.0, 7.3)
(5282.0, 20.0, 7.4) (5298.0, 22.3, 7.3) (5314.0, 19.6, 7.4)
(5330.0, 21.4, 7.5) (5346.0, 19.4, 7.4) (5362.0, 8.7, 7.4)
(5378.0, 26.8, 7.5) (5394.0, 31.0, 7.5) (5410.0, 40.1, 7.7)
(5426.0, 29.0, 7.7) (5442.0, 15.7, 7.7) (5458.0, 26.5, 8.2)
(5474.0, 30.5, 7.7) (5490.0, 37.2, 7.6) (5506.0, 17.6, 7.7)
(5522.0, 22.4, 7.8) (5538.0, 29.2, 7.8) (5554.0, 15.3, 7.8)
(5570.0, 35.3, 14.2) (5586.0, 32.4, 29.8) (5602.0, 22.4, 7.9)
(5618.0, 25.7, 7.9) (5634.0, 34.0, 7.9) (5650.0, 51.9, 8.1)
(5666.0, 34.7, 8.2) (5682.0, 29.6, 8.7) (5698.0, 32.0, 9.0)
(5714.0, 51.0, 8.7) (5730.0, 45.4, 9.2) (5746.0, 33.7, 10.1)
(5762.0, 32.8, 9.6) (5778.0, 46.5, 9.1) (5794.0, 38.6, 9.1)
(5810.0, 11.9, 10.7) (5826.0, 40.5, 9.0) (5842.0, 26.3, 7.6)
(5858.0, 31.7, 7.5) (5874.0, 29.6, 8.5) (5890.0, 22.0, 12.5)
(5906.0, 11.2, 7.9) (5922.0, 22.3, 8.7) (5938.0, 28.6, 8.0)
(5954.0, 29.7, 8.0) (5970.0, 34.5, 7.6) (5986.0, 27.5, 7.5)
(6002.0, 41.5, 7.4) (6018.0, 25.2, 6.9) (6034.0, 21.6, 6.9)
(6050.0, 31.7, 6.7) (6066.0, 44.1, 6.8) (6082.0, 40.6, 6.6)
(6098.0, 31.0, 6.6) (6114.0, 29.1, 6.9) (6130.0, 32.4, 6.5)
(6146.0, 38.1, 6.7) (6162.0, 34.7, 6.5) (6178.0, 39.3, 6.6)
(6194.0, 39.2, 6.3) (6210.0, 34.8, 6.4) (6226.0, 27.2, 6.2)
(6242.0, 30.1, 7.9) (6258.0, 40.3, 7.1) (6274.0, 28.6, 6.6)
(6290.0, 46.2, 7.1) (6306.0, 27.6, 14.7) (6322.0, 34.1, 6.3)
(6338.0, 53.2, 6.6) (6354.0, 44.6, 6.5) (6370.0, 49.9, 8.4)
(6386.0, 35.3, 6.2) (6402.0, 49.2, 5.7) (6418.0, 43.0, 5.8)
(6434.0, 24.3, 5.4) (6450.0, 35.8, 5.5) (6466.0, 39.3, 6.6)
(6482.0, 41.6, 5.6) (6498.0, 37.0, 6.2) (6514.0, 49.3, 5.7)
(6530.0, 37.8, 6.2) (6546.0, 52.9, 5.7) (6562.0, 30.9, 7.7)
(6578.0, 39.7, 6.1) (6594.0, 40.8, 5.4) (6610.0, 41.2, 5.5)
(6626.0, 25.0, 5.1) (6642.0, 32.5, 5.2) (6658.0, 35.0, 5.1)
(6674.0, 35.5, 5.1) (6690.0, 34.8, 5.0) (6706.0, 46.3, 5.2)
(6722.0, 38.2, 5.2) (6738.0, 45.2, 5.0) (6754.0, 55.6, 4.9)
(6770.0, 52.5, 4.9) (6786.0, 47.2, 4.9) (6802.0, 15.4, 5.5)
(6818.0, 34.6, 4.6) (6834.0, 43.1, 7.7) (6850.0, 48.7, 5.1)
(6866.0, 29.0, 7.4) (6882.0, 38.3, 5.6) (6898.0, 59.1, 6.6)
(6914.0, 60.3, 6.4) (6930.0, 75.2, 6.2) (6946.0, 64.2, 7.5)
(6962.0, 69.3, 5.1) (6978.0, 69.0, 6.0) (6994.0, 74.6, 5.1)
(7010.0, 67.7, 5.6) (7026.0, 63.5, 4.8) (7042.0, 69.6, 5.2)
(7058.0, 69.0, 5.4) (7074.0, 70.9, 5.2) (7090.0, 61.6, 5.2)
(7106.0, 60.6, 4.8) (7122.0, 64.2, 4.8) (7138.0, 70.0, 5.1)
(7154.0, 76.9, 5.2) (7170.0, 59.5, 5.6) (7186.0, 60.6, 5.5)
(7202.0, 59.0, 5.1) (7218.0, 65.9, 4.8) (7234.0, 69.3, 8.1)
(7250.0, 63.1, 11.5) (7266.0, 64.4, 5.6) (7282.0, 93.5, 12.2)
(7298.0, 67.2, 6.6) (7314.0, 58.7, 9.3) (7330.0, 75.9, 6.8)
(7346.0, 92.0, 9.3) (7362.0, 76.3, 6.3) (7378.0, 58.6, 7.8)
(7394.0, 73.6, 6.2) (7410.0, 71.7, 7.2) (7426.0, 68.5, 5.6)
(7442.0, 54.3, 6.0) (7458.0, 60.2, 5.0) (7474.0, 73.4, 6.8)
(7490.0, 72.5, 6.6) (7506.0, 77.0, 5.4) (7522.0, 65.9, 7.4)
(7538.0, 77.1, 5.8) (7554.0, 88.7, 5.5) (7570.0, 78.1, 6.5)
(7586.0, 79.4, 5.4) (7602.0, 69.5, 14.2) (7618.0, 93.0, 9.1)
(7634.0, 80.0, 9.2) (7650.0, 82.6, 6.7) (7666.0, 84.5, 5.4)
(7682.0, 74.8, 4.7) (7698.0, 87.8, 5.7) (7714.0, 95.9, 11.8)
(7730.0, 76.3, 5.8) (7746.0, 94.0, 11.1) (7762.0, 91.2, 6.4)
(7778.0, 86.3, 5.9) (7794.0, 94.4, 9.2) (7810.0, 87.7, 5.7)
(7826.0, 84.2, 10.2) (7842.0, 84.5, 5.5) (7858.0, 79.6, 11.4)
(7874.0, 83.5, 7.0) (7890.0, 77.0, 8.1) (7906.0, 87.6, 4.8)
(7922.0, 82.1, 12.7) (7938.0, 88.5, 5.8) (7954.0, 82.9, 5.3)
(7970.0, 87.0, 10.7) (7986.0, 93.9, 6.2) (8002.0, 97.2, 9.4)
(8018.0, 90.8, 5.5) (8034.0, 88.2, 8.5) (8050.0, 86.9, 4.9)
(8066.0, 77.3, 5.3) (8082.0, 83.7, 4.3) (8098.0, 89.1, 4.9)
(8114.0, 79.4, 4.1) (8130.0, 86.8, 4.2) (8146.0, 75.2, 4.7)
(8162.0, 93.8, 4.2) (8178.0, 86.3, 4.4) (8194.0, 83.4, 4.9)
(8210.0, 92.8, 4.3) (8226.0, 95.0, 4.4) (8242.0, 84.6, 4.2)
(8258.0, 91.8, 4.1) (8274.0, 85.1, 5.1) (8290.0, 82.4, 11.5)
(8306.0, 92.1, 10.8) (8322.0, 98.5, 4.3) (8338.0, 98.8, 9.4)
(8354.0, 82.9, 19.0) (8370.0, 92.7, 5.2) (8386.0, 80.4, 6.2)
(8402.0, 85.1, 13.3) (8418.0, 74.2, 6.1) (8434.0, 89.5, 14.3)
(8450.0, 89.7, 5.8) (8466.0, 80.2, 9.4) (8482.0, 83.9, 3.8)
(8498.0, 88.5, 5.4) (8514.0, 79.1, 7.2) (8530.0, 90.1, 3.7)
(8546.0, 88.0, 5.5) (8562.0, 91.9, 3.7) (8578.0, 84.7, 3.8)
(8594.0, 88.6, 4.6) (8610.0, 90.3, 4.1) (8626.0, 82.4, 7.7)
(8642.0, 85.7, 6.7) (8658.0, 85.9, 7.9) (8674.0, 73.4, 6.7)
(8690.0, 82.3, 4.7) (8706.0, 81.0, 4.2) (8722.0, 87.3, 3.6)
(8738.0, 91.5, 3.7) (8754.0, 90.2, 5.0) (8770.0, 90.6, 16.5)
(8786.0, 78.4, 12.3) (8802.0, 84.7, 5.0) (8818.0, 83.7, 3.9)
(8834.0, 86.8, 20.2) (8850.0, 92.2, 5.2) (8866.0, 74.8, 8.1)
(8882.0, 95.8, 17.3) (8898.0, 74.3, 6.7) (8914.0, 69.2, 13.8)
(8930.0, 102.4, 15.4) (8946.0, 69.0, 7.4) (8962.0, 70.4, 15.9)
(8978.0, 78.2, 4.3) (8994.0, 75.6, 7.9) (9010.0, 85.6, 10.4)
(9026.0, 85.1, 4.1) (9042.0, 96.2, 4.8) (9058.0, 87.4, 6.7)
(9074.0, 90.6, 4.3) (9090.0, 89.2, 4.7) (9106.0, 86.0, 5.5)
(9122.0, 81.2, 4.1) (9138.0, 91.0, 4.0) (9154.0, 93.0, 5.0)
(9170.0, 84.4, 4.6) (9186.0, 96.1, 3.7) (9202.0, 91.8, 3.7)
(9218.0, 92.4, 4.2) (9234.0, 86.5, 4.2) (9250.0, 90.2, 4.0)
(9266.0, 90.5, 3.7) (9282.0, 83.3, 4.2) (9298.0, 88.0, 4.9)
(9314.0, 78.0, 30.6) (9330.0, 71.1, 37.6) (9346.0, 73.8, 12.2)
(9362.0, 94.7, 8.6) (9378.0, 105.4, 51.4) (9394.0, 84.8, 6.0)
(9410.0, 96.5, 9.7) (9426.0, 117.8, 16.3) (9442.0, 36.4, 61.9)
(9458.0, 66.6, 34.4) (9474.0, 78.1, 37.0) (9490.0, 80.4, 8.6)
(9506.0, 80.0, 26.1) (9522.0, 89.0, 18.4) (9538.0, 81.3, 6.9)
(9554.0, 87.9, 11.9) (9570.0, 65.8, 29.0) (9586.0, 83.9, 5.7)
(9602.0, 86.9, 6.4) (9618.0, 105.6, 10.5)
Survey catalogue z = 0.73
